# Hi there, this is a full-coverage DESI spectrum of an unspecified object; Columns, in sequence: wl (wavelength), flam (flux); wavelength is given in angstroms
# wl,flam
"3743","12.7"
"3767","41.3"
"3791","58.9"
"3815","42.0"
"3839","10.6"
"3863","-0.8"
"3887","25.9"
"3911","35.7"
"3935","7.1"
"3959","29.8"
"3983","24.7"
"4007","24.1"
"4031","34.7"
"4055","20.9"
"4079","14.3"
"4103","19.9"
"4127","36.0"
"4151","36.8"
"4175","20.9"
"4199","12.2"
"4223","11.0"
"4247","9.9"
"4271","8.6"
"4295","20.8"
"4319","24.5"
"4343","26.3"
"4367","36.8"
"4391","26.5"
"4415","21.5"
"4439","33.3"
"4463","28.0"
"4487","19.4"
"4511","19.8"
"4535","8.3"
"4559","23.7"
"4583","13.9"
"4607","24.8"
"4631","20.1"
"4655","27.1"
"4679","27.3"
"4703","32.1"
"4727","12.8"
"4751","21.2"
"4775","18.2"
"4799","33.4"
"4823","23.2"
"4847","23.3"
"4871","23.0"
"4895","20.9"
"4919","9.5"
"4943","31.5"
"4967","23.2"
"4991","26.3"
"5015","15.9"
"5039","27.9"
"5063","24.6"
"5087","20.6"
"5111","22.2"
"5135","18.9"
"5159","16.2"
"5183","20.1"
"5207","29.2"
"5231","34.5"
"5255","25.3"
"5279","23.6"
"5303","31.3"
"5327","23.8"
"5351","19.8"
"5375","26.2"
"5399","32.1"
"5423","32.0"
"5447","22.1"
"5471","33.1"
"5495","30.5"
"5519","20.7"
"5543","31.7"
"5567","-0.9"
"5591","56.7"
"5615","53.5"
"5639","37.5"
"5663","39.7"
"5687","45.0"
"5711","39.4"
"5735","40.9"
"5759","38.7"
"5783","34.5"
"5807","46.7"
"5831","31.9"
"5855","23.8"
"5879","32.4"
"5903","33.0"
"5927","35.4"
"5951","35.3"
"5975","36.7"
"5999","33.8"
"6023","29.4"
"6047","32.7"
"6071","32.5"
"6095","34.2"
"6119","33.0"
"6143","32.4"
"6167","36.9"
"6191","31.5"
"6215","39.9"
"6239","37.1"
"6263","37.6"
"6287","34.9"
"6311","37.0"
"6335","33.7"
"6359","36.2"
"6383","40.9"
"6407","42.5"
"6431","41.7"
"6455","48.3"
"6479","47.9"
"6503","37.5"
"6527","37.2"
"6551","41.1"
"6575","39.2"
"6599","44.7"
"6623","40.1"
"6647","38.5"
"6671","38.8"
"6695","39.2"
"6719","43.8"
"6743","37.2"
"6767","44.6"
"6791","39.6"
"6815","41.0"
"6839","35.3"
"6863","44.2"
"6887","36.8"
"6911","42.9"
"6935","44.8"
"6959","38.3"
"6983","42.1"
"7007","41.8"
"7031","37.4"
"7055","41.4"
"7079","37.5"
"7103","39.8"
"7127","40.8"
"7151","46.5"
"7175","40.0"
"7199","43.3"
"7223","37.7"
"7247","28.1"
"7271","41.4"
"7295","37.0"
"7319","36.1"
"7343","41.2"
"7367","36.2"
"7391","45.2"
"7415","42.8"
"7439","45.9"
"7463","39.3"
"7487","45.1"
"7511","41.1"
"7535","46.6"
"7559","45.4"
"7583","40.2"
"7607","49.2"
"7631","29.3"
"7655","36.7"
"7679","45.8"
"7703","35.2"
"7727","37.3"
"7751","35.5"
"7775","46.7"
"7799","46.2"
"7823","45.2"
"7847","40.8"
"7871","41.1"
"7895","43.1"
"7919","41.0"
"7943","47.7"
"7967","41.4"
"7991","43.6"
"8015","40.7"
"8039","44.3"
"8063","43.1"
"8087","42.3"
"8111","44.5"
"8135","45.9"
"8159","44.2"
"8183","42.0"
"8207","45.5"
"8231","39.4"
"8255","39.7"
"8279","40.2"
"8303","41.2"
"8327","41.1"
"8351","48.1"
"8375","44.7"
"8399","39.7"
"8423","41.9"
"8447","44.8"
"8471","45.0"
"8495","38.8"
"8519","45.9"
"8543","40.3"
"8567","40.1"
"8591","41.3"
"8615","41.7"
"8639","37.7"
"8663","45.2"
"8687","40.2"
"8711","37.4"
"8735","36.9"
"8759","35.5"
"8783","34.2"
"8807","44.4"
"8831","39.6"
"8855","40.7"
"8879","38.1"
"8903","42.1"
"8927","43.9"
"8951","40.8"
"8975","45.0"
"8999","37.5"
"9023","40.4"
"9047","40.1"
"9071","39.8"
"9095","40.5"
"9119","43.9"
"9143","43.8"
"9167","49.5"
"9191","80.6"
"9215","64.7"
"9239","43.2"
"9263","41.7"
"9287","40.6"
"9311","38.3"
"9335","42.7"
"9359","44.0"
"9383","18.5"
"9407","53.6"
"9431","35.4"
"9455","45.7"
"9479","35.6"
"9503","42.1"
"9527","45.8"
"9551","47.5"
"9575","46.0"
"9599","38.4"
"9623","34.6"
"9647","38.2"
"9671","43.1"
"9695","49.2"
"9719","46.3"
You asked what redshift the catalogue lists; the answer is 0.400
